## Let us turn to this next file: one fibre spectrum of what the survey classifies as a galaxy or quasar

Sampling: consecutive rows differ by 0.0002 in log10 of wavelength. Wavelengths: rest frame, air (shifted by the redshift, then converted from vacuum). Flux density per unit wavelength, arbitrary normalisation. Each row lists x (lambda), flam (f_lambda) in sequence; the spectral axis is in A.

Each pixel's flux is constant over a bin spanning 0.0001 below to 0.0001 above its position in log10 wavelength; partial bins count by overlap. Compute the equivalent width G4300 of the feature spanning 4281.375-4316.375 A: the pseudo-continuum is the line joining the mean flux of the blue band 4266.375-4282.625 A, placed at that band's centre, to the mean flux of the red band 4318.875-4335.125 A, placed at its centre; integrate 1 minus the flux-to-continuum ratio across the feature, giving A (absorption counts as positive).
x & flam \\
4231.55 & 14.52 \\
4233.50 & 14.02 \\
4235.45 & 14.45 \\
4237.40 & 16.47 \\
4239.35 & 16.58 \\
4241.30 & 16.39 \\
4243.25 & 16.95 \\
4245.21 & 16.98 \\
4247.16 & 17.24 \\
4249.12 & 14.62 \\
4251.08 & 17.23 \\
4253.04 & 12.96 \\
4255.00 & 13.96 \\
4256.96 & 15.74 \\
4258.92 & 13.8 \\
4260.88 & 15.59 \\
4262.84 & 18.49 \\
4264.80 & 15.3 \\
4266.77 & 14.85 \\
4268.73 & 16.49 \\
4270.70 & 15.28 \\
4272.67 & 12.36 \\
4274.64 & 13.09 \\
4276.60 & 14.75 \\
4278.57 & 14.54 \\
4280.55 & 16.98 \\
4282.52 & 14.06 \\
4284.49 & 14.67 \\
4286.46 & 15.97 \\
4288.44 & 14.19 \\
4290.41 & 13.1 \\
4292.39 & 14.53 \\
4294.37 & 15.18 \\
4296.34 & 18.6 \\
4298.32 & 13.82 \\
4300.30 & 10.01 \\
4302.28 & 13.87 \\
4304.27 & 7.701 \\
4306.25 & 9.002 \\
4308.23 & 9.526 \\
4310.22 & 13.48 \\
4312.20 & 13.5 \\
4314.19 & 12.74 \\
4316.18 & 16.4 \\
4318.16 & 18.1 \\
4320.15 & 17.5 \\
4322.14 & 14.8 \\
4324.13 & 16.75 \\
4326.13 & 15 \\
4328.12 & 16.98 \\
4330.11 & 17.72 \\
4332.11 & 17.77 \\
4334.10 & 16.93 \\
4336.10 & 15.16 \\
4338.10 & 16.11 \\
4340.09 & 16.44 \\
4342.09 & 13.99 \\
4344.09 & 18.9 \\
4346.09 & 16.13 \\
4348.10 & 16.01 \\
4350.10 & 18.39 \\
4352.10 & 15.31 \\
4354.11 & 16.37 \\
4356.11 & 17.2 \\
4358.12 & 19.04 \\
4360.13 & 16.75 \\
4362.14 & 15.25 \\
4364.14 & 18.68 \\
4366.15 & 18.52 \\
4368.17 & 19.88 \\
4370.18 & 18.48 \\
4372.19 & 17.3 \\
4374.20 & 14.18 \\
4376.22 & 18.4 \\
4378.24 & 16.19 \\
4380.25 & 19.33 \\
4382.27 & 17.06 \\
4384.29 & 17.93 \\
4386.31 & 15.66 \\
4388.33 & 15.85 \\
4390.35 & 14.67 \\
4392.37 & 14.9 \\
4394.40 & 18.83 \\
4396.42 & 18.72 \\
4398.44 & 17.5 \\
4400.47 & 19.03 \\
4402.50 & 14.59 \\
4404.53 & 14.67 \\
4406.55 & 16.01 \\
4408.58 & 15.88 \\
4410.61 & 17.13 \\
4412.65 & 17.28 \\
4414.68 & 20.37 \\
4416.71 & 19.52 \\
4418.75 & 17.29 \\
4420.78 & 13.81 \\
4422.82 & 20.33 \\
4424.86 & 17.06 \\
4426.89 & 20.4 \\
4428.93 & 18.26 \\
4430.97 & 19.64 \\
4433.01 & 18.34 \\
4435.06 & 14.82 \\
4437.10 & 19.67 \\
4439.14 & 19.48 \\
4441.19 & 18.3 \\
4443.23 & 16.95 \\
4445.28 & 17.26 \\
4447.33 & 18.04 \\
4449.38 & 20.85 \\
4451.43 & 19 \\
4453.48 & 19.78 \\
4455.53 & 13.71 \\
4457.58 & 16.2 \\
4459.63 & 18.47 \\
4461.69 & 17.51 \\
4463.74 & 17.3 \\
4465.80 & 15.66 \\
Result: 5.2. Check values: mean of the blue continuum 14.7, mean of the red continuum 16.7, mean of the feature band 13.3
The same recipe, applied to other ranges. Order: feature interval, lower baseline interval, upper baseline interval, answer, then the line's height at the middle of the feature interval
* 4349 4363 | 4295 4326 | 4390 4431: -1.3 A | 15.4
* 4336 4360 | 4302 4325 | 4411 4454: -2.7 A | 15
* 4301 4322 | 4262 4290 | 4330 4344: 3.5 A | 15.8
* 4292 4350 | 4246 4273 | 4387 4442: 4.4 A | 16.2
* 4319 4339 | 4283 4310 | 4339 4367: -1.6 A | 15.3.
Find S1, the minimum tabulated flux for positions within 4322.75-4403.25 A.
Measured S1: 13.99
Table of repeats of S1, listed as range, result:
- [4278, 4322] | 7.701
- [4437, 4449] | 16.95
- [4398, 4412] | 14.59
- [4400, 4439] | 13.81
